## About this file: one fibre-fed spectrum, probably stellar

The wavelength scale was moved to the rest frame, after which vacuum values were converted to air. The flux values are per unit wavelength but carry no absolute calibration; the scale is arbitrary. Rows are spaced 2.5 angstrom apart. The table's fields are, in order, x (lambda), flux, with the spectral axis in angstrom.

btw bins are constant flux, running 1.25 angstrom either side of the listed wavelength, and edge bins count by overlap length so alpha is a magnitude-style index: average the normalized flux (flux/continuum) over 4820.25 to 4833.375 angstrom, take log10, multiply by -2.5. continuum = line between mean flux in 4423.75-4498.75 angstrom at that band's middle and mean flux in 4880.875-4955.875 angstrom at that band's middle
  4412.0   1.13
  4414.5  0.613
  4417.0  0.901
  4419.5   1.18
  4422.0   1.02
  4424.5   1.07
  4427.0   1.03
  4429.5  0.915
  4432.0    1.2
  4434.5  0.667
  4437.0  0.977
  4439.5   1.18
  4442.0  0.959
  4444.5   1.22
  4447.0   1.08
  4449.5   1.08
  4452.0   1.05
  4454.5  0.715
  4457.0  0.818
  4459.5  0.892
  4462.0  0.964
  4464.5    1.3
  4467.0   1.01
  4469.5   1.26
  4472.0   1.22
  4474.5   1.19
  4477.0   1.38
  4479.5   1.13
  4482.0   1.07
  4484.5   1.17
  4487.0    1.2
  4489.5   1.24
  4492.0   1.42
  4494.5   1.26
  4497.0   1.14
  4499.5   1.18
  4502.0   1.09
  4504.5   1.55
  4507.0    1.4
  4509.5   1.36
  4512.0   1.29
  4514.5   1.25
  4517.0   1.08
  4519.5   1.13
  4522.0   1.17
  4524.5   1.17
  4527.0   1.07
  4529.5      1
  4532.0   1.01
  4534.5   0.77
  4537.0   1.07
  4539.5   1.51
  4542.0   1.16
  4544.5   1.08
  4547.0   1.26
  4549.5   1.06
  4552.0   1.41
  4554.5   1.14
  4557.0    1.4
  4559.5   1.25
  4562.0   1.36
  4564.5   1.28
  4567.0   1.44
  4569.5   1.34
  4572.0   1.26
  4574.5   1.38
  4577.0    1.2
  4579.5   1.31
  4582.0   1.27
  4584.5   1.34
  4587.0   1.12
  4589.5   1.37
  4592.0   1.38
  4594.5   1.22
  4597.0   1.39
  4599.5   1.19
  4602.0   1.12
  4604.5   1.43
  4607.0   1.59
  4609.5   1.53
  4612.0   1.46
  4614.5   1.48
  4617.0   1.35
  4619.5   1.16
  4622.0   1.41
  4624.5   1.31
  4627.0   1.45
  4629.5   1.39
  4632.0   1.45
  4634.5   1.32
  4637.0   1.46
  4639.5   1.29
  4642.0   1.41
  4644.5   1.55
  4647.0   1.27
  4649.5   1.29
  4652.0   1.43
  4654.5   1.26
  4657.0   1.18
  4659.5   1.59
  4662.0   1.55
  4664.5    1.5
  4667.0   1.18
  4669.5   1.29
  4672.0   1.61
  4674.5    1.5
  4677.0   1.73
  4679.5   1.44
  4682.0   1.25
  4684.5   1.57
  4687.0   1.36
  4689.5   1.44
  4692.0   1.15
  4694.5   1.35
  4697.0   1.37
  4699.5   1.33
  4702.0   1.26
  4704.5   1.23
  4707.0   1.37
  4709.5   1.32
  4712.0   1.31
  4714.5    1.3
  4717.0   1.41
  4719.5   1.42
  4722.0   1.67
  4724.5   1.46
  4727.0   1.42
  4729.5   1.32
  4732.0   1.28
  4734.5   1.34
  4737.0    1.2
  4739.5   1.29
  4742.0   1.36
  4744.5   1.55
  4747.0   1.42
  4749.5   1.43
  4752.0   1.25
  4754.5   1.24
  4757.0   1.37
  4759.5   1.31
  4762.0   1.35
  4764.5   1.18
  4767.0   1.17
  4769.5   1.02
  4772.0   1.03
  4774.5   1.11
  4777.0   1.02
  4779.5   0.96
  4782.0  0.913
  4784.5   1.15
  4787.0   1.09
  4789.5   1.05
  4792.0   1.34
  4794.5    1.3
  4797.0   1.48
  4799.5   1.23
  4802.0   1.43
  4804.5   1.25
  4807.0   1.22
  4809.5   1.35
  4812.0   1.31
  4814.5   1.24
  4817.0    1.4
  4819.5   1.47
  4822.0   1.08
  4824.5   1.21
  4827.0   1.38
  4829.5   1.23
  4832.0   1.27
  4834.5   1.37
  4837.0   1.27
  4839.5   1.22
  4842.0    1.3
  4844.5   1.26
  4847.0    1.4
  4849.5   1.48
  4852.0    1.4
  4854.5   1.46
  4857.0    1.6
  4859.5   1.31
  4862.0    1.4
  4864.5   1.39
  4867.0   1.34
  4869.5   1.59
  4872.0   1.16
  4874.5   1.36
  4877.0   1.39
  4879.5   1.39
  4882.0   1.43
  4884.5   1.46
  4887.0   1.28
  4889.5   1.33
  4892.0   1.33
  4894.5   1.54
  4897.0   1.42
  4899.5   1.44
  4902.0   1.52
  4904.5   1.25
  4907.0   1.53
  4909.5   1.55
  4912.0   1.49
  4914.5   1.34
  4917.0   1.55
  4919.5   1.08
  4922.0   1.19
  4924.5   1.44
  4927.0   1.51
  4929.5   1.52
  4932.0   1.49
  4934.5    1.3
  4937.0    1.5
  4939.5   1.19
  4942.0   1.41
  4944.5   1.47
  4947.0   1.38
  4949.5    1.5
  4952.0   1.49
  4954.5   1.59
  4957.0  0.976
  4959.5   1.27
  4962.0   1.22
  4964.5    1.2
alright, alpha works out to 0.09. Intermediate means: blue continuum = 1.09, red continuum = 1.42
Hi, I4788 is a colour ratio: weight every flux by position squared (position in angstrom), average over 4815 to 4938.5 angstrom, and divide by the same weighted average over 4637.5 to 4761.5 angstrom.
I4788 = 1.08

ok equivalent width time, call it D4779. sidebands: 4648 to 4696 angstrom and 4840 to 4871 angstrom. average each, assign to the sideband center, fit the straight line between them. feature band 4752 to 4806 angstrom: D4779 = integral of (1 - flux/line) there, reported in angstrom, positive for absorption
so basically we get 8.2 angstrom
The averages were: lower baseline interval 1.4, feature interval 1.19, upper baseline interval 1.4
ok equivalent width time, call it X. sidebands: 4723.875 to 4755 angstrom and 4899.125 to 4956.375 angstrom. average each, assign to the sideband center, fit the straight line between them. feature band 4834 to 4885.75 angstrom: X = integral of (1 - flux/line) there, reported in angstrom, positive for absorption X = 0.5 angstrom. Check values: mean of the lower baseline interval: 1.35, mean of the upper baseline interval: 1.42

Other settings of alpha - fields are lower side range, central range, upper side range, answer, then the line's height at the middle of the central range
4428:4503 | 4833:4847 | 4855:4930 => 0.06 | 1.37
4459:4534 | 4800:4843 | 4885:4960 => 0.04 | 1.35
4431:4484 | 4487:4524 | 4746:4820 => -0.15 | 1.09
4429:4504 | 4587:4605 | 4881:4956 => -0.08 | 1.19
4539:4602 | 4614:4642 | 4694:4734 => -0.05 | 1.31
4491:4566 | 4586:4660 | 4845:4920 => -0.08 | 1.26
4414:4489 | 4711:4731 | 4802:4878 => -0.13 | 1.25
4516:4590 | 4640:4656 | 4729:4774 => -0.10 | 1.25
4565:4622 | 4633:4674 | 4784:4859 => -0.05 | 1.33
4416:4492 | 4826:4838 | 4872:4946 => 0.03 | 1.34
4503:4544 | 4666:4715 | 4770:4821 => -0.14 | 1.2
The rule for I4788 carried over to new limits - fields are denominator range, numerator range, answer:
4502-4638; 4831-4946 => 1.24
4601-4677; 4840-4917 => 1.11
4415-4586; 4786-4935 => 1.37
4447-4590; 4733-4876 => 1.22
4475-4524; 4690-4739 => 1.19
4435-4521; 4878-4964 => 1.46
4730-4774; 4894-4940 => 1.18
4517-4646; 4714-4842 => 1.08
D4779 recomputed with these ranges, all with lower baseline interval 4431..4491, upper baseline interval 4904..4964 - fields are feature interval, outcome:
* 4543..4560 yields -1.3 angstrom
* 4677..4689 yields -2.1 angstrom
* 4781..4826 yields 1.7 angstrom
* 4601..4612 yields -2.4 angstrom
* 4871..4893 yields 0.0 angstrom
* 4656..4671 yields -2.2 angstrom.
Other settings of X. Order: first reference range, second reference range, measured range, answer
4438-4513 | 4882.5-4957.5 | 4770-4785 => 3.4 angstrom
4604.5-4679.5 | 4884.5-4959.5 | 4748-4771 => 2.5 angstrom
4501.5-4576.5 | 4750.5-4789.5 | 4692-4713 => -2.5 angstrom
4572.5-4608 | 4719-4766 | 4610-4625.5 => -0.7 angstrom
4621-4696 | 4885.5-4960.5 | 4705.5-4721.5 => 0.4 angstrom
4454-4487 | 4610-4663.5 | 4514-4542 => 2.1 angstrom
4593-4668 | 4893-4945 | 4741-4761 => 0.4 angstrom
